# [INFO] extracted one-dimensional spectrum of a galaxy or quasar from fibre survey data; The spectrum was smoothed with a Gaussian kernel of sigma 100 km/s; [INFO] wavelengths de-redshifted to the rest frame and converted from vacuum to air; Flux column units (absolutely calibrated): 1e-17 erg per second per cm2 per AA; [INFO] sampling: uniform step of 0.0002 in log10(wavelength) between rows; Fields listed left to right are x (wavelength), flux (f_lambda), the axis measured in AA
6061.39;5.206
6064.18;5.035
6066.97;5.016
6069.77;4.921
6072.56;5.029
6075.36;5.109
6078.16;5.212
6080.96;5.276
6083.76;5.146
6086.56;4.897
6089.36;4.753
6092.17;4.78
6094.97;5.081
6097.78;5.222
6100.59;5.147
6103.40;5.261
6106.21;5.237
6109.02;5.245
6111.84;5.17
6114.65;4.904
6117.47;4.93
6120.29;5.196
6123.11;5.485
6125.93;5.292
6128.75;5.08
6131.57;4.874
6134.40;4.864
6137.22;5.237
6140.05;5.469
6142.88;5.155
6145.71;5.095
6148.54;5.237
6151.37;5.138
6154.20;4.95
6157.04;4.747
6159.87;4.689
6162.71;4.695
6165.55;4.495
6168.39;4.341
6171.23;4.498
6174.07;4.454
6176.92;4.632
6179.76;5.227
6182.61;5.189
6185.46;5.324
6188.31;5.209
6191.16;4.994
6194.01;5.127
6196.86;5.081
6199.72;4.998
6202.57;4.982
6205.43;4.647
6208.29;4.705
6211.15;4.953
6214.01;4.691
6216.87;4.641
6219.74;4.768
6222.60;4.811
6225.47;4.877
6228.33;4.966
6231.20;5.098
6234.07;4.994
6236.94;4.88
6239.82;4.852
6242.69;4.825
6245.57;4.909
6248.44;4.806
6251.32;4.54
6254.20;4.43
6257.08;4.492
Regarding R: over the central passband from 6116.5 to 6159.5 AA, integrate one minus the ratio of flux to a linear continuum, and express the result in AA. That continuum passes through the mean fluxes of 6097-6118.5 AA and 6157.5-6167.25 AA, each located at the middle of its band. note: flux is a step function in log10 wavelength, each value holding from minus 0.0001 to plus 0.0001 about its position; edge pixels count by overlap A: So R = -2.2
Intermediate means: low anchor 5.14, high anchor 4.63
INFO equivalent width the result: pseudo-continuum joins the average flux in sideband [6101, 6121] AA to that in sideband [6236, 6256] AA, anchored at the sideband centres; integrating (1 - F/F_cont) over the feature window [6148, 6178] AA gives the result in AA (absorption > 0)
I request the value 1.7 AA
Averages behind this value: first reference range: 5.13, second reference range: 4.74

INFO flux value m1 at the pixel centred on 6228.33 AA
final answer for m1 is 4.966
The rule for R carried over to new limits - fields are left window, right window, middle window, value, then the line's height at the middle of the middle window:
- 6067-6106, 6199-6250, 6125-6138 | -0.1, 5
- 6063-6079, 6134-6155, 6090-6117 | 0.0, 5.1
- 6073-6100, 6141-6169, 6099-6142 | -1.7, 4.97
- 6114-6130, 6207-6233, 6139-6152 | -0.3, 5.08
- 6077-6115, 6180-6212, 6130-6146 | -0.1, 5.07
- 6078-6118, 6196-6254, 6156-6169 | 0.9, 4.96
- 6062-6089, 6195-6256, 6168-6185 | 0.4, 4.91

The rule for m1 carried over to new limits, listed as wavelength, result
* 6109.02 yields 5.245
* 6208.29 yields 4.705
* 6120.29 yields 5.196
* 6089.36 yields 4.753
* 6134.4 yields 4.864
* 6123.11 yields 5.485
